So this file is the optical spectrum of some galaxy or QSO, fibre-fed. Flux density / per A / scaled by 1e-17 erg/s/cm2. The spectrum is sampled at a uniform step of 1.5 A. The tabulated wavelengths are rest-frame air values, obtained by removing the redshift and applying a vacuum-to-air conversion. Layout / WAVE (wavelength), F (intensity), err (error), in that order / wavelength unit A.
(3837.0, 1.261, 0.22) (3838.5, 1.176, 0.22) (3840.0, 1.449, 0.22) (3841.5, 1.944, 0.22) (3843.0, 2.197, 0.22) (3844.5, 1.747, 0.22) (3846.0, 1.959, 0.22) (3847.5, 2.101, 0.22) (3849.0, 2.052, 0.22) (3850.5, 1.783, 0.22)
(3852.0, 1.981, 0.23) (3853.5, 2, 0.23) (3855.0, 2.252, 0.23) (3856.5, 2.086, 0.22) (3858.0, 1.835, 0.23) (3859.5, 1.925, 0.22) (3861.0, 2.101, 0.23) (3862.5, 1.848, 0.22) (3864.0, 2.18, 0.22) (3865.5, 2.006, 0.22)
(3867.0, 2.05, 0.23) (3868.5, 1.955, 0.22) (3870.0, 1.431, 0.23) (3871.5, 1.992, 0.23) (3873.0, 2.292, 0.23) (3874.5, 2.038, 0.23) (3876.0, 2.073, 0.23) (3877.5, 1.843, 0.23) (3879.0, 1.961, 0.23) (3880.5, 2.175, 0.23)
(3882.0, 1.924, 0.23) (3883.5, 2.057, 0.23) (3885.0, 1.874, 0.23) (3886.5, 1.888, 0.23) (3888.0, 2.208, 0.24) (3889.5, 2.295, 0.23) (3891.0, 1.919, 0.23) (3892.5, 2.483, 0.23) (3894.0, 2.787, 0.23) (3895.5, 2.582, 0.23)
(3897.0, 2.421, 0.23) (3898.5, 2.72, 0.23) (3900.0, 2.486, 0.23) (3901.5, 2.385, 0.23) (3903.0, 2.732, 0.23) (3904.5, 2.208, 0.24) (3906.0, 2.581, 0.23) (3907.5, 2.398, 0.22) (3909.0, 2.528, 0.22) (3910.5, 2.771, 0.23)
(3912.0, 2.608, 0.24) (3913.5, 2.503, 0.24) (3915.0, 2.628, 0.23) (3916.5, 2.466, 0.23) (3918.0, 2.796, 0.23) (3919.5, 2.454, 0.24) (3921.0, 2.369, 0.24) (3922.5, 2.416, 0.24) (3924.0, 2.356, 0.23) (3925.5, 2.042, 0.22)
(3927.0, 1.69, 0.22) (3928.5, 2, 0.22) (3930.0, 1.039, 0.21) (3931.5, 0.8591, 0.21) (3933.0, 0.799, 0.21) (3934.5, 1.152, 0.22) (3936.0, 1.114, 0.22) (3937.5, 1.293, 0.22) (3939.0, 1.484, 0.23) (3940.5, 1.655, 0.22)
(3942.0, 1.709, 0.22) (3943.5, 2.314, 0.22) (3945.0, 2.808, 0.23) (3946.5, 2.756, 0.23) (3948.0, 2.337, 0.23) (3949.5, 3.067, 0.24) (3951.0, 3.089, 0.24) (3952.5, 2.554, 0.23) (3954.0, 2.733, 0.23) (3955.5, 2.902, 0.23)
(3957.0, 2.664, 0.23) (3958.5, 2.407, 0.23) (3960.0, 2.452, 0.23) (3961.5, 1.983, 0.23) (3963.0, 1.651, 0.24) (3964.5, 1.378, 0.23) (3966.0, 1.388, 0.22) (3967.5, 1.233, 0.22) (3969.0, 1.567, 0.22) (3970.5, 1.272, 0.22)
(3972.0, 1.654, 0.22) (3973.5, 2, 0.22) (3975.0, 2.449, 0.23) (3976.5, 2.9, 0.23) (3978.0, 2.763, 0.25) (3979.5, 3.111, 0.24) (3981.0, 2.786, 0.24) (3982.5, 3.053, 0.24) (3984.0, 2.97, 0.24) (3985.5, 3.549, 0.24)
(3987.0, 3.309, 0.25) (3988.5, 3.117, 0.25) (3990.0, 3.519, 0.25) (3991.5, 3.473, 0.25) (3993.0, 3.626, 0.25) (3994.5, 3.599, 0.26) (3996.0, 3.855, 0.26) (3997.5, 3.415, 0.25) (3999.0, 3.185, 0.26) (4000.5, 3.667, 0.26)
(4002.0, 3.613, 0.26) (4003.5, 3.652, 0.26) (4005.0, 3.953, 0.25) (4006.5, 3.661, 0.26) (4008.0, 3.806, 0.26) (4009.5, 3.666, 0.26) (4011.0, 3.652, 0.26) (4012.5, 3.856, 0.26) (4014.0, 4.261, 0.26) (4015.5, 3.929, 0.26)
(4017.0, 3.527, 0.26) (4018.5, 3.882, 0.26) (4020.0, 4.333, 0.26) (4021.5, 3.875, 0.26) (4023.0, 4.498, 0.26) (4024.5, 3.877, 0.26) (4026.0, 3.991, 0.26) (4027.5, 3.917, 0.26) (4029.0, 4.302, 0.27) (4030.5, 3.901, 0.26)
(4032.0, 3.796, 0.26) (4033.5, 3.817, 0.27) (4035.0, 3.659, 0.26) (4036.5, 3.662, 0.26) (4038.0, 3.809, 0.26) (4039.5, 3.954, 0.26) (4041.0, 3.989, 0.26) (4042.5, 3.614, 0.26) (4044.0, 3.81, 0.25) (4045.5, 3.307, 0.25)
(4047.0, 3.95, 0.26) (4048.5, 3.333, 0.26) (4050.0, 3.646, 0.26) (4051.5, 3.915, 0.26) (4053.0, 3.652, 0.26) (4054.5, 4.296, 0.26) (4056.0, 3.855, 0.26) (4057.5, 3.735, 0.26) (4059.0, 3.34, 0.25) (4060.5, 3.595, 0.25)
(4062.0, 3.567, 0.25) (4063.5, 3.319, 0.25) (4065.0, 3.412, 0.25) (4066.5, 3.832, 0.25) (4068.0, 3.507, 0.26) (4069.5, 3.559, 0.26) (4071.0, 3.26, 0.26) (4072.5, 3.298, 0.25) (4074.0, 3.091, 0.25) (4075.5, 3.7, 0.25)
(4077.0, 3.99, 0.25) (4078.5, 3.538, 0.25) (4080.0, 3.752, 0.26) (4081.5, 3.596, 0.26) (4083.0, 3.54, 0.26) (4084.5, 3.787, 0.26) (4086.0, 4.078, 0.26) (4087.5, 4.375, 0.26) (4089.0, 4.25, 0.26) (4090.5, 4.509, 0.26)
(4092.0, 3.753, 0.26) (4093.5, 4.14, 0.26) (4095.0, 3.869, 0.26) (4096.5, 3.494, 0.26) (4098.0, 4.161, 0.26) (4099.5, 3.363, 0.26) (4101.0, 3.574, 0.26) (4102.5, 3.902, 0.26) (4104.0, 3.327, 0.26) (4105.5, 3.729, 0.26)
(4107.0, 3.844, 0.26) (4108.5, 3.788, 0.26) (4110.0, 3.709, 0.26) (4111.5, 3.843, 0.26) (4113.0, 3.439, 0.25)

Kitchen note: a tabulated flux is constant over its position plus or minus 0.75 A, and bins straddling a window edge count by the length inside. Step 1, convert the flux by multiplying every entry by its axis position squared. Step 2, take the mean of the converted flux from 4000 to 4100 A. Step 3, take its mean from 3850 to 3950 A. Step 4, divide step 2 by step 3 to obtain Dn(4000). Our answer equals 1.9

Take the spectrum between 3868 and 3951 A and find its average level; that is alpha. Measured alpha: 2.15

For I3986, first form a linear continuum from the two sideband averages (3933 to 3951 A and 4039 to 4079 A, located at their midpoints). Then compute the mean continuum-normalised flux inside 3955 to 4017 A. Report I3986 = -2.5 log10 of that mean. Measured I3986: -0.13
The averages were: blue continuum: 1.97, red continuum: 3.63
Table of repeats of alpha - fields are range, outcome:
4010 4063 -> 3.83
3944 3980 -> 2.29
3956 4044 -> 3.25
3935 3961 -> 2.3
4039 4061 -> 3.73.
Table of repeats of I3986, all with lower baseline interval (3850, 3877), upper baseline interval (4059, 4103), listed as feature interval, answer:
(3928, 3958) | 0.29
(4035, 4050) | -0.09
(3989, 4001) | -0.17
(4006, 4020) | -0.21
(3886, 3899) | -0.07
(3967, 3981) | 0.31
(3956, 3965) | 0.28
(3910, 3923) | -0.06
